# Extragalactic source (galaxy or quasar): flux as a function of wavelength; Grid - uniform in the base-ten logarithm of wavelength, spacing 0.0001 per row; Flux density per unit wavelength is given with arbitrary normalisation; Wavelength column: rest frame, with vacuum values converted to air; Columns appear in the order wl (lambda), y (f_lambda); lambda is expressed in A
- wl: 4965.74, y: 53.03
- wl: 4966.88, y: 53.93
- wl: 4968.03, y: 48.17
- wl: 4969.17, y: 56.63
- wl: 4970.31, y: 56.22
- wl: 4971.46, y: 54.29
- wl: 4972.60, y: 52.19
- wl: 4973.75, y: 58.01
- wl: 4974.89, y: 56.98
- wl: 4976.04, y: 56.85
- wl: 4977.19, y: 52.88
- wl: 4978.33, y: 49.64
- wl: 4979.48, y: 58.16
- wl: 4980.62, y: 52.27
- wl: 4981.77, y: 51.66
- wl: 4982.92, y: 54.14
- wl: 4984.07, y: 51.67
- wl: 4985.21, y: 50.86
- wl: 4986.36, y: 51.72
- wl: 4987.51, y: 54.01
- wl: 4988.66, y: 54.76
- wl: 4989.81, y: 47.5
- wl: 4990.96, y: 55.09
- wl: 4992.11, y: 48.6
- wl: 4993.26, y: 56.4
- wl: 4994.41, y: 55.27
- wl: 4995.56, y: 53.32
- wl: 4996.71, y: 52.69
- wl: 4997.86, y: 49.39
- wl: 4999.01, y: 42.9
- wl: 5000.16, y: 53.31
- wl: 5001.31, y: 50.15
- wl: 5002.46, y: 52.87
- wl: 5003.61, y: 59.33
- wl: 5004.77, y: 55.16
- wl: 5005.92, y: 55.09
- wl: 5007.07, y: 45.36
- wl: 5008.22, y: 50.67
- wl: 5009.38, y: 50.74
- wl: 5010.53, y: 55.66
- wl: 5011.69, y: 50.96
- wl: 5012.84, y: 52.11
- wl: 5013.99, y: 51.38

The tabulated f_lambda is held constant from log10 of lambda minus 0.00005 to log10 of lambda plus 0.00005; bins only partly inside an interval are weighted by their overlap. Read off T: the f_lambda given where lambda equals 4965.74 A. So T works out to 53.03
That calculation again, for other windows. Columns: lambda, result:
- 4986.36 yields 51.72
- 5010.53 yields 55.66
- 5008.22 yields 50.67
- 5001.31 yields 50.15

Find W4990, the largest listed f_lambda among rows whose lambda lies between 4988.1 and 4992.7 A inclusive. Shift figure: 55.09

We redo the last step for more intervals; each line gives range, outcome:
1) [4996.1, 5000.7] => 53.31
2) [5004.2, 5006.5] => 55.16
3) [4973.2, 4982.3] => 58.16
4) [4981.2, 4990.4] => 54.76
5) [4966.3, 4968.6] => 53.93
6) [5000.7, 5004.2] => 59.33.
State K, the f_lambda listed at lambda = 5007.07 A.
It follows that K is 45.36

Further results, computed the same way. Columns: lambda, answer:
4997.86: 49.39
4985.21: 50.86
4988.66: 54.76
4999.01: 42.9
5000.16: 53.31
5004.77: 55.16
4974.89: 56.98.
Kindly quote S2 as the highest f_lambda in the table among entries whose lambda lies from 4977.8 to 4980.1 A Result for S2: 58.16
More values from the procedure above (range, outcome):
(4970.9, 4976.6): 58.01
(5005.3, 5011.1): 55.66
